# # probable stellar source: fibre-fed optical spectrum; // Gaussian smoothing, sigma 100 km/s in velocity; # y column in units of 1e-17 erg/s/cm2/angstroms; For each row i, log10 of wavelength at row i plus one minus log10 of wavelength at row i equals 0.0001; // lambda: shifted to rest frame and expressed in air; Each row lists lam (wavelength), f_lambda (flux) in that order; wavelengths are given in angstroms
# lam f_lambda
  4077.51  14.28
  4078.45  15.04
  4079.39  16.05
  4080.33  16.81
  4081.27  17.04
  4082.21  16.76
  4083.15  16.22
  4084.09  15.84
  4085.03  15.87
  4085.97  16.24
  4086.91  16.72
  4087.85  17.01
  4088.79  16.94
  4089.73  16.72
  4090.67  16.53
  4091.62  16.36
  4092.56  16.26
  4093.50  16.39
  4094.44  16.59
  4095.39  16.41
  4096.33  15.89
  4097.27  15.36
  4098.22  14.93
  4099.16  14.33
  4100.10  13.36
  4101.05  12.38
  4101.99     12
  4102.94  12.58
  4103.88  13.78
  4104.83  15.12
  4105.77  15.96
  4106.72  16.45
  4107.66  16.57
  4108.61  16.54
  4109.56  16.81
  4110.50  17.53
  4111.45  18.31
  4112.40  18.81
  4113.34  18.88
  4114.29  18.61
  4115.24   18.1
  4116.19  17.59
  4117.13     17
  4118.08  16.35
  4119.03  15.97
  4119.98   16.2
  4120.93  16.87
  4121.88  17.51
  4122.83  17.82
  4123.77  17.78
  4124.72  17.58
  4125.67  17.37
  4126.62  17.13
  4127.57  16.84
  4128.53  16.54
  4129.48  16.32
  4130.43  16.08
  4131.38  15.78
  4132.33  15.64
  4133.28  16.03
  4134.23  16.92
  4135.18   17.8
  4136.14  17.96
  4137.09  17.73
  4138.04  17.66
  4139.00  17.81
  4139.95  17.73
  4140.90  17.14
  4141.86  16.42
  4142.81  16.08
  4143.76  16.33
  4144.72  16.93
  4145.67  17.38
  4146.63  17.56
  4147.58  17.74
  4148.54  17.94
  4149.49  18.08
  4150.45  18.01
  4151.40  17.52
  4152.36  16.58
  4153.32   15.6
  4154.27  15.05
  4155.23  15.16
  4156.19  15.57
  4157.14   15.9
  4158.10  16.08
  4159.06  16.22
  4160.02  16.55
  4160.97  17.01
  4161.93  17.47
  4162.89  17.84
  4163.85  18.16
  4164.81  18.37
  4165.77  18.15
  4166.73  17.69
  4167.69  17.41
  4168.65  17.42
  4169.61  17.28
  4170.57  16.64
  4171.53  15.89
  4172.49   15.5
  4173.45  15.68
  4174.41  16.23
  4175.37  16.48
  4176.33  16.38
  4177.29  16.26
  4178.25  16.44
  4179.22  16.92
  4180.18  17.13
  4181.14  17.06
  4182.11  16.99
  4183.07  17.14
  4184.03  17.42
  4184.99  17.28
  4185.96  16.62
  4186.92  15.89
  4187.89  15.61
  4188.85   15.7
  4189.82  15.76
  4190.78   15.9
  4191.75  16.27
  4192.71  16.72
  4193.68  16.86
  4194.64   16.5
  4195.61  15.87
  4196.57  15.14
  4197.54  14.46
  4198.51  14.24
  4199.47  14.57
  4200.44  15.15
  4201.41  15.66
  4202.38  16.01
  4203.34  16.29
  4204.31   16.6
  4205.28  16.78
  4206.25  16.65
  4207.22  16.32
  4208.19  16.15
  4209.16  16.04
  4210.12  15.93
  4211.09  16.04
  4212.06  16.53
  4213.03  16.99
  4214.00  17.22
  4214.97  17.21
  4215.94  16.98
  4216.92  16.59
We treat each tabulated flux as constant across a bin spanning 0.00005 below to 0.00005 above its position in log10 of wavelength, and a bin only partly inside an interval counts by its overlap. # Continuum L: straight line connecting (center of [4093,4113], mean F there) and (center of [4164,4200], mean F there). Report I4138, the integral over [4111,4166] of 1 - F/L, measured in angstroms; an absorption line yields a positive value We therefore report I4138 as -3.9 angstroms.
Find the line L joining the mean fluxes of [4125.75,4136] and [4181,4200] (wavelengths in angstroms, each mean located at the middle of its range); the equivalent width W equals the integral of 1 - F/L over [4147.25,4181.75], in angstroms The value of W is -1.1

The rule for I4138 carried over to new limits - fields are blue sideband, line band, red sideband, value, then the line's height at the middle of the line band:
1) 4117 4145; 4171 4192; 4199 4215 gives 0.1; 16.4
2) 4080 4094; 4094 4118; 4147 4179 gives 0.9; 16.6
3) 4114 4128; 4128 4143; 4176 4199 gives 0.1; 17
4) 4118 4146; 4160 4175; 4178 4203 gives -0.6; 16.4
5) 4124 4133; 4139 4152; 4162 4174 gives -0.4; 16.8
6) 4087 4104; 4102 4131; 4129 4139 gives -1.1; 16.1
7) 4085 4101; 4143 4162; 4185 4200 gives -1.1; 15.8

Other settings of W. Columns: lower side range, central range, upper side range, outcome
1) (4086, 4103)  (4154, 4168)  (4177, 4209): -0.80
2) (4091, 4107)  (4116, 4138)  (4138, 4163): -1.30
